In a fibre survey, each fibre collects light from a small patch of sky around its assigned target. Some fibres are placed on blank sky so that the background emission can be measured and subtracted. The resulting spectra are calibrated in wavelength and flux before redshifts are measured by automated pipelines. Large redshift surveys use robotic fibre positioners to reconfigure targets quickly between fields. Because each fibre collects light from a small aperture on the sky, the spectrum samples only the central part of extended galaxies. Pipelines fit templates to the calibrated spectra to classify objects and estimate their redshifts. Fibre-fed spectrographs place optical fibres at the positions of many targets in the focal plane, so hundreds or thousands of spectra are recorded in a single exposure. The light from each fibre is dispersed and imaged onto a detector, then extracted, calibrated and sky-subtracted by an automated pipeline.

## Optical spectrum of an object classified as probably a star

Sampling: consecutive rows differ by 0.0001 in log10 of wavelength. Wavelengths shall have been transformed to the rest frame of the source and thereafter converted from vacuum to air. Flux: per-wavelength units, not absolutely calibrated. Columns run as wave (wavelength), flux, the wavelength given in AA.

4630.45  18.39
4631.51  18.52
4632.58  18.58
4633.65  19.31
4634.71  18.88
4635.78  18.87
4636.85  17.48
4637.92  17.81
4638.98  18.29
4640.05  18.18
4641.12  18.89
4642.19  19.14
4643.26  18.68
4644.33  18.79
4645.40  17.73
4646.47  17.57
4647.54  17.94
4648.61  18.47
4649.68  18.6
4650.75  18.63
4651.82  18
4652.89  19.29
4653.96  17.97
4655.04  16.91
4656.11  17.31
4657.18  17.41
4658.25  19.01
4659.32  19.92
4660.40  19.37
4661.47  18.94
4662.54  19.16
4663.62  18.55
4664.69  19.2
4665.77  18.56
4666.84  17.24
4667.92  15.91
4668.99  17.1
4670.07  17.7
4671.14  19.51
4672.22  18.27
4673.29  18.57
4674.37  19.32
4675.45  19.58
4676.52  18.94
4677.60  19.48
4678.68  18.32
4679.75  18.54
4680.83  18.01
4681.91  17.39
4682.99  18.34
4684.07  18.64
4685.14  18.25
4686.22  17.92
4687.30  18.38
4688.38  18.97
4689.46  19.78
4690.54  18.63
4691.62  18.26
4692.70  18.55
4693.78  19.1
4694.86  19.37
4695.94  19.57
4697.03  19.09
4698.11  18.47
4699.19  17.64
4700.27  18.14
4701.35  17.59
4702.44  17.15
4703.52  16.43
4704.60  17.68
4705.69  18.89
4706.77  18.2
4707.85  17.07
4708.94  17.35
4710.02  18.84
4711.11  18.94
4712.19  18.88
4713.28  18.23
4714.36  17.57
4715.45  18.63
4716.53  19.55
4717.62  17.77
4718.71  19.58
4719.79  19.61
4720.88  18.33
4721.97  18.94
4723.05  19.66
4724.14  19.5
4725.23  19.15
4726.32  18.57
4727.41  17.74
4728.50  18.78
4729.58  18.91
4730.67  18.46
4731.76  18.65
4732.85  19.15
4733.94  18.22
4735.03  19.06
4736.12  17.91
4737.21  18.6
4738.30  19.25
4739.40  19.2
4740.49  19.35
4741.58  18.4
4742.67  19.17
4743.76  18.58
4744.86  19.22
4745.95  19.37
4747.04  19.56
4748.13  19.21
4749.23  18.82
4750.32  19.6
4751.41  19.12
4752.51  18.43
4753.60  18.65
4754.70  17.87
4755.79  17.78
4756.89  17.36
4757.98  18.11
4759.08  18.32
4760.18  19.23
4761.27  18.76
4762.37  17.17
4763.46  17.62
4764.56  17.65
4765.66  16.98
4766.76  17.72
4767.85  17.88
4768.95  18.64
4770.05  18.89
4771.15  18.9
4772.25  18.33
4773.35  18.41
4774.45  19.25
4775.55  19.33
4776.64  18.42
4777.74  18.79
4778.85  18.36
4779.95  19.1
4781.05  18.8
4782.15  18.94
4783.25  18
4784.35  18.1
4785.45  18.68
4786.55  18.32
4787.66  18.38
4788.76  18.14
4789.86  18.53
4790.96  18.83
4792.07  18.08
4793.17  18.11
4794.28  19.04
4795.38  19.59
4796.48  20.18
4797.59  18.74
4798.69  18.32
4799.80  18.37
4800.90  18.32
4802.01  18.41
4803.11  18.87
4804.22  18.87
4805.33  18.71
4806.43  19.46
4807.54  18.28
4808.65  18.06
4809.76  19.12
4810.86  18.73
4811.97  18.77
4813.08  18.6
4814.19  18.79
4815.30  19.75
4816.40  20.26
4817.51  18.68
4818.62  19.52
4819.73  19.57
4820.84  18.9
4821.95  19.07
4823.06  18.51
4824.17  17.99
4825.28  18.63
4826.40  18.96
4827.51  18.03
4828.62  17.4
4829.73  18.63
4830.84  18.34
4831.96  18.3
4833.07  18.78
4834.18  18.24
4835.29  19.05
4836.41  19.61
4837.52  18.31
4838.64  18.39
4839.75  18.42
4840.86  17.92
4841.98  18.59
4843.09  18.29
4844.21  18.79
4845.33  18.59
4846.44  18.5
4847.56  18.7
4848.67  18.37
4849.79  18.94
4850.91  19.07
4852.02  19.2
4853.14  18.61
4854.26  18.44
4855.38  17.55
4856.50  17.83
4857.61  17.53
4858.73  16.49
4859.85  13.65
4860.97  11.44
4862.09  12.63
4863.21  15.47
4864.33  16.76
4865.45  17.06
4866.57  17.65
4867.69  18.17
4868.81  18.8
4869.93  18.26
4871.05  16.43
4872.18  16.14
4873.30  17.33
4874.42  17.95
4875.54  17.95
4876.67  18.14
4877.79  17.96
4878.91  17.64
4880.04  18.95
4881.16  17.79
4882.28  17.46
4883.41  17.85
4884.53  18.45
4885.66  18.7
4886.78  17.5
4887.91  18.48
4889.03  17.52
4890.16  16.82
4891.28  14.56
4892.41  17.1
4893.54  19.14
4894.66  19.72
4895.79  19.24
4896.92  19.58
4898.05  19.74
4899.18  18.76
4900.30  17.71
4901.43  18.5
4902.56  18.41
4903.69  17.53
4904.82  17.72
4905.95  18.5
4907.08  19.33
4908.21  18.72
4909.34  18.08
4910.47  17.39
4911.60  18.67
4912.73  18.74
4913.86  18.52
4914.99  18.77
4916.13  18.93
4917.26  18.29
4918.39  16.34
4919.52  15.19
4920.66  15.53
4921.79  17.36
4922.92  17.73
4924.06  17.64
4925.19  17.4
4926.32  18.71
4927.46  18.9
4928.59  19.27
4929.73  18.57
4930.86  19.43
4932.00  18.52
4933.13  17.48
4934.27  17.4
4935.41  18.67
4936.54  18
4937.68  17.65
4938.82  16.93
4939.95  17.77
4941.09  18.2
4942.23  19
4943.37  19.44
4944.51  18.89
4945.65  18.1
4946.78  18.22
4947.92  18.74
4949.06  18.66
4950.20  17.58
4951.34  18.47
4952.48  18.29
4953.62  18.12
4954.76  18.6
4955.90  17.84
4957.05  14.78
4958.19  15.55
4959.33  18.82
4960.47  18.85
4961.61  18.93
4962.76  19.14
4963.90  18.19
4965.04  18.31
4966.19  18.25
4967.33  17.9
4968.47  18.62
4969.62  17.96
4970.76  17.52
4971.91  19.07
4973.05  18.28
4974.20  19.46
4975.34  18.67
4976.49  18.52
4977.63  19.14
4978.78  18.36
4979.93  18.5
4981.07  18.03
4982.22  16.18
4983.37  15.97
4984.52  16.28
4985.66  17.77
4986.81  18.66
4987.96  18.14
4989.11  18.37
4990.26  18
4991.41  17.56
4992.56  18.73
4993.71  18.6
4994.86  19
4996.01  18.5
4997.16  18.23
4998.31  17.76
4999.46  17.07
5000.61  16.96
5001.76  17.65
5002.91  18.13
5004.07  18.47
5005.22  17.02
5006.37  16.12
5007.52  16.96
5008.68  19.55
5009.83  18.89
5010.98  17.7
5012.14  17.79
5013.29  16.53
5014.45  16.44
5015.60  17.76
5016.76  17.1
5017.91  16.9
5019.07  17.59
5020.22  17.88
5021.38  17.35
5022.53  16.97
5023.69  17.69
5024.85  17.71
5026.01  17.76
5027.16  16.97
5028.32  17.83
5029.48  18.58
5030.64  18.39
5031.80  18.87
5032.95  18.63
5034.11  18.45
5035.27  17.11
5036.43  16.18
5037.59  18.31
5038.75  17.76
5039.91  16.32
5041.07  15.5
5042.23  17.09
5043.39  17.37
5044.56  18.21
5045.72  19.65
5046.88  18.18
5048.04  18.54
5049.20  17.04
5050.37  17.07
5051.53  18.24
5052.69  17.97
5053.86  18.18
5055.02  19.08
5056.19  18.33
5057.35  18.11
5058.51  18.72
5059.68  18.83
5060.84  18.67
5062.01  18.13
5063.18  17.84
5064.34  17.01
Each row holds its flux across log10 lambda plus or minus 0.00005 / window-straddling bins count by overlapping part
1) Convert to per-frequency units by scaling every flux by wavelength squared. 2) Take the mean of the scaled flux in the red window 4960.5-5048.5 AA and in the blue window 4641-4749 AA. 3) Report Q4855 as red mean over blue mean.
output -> 1.1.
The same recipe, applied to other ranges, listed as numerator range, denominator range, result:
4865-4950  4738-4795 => 1.03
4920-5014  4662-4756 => 1.08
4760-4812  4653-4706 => 1.05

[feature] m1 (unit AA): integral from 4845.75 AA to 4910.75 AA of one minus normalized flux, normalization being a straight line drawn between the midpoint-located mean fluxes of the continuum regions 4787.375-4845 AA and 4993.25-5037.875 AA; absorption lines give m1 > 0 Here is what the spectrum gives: 2.3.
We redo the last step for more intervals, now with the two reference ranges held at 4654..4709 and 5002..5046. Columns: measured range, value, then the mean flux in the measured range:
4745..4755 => -0.4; 19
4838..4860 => -0.2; 18.2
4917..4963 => -0.5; 18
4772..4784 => -0.4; 18.7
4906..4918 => -0.4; 18.5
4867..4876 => 0.2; 17.6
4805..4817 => -0.6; 19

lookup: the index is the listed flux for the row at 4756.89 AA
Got 17.36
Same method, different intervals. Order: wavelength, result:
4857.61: 17.53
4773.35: 18.41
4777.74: 18.79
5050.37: 17.07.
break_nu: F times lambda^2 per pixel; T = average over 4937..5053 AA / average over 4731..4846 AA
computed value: 1.04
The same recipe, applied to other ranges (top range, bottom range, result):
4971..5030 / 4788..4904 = 1.04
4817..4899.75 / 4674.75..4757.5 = 1.02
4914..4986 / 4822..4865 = 1.06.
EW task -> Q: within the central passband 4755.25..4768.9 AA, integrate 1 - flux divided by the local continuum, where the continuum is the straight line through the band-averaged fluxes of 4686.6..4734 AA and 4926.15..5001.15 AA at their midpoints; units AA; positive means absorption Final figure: 0.4 AA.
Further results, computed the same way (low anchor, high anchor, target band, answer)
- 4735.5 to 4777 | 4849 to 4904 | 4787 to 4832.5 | -1.5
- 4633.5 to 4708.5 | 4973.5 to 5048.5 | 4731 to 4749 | -0.7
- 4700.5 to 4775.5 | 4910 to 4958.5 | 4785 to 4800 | -0.3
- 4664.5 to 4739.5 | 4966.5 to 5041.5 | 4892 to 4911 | -0.5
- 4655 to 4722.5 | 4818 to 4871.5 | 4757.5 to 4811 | -1.2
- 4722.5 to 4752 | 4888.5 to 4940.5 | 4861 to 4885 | 1.3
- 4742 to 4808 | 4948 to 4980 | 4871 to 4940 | 1.3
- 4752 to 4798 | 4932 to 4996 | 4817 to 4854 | -0.6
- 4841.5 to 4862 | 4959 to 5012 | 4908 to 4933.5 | -0.2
